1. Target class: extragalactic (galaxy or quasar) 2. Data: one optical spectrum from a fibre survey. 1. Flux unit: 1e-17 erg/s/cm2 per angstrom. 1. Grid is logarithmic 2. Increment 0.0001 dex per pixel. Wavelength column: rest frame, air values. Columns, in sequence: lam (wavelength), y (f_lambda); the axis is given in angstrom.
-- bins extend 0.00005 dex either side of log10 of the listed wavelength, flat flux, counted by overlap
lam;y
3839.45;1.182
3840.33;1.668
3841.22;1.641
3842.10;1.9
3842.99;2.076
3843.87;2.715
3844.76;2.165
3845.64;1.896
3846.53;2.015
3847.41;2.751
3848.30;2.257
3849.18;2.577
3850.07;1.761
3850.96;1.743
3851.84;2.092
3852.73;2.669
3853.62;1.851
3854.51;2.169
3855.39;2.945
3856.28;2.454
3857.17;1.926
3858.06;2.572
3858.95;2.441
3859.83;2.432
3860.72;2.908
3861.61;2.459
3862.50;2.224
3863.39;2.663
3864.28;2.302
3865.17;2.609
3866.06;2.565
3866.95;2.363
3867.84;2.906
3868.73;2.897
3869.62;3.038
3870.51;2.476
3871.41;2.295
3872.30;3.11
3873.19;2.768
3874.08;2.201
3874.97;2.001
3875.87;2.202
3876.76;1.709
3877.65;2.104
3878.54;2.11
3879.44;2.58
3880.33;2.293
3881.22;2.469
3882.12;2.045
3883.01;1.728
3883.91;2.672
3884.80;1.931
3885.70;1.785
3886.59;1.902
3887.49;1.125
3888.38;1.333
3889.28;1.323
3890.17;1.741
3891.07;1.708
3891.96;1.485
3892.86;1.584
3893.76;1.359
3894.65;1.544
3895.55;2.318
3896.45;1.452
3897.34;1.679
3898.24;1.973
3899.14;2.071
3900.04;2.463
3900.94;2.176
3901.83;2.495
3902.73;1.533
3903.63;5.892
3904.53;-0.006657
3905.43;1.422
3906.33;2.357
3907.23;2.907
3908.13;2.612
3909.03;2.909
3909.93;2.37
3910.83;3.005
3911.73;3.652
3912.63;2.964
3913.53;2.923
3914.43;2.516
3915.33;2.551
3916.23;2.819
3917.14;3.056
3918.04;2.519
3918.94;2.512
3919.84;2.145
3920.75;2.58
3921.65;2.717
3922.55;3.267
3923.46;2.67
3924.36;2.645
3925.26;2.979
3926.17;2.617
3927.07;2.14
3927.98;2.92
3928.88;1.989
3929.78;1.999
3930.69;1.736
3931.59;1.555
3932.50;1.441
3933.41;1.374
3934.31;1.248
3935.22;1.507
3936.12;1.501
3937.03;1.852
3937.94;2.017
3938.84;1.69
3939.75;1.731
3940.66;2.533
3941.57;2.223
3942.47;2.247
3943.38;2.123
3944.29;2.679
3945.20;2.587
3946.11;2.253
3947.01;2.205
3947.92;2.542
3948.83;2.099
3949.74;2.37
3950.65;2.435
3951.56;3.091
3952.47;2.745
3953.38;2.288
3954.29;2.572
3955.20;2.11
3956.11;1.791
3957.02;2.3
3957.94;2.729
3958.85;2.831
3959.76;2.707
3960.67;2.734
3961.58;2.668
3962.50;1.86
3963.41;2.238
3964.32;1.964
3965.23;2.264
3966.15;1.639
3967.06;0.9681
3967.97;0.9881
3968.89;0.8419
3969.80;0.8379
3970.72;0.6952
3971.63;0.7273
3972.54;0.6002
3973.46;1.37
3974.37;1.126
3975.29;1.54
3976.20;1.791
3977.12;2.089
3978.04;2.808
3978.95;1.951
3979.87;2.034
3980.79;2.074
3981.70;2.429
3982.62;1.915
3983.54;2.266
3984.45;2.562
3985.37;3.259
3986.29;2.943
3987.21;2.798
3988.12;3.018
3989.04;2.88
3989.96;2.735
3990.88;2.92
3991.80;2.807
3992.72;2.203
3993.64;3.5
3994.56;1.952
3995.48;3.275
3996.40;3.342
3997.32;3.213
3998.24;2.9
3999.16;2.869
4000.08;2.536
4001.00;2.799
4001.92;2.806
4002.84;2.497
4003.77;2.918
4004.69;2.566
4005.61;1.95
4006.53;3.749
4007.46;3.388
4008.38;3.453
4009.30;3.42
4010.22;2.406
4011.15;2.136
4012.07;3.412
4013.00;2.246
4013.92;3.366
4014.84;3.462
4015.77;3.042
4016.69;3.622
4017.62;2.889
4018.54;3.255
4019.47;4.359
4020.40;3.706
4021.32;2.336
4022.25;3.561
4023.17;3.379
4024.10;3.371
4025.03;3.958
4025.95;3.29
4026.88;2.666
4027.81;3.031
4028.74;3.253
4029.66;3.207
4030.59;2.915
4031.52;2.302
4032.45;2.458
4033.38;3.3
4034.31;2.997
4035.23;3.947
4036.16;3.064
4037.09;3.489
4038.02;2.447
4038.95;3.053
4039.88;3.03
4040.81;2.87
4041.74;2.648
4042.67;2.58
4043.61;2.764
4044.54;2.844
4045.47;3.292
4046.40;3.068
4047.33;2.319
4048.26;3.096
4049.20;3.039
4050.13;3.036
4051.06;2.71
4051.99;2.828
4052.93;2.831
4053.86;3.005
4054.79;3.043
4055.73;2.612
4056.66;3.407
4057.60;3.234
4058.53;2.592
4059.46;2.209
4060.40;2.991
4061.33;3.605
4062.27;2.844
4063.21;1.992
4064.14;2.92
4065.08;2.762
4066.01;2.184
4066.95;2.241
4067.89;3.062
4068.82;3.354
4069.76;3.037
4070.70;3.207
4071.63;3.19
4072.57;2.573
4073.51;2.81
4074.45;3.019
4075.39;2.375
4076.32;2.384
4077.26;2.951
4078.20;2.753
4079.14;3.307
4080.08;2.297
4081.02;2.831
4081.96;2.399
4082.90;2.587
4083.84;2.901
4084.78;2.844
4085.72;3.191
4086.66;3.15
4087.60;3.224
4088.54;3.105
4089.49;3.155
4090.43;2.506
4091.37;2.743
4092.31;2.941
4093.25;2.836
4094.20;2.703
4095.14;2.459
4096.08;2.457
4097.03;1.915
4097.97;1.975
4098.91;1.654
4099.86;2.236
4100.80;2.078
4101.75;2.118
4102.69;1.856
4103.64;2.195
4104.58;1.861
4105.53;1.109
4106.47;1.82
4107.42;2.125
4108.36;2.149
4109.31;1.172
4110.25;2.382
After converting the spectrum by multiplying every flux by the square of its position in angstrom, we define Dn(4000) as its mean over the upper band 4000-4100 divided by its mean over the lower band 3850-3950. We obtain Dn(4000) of 1.4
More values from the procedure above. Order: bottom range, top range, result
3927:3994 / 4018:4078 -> 1.47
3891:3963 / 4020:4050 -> 1.39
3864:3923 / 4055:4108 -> 1.25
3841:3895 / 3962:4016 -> 1.16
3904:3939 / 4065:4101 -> 1.27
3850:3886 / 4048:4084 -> 1.32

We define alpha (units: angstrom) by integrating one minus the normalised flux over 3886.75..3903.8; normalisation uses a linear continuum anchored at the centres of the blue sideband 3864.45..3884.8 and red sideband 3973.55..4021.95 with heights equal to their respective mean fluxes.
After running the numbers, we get 3.9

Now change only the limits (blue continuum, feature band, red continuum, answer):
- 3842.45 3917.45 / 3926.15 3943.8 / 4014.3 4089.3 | 4.2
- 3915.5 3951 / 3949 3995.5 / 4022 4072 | 6.0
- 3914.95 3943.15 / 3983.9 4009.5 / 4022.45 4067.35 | -2.5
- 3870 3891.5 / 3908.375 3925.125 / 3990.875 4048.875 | -3.3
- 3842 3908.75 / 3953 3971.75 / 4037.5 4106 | 4.0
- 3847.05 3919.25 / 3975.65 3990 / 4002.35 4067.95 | 1.5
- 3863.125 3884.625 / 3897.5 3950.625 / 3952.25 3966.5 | 0.7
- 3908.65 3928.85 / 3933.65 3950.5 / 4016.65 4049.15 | 4.4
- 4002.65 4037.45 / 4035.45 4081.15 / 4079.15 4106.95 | -1.4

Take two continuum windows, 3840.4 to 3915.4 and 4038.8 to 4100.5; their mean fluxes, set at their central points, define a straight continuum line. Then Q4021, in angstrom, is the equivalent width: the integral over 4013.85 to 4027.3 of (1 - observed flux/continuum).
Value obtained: -3.59 angstrom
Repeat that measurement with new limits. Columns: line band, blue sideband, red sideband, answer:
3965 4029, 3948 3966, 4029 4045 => 2.6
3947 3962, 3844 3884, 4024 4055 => 1.1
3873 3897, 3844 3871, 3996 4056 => 5.8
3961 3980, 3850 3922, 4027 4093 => 7.4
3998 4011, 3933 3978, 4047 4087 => -2.9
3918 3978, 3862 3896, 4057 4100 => 7.3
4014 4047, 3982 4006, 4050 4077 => -4.0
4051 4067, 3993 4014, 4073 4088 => 0.2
